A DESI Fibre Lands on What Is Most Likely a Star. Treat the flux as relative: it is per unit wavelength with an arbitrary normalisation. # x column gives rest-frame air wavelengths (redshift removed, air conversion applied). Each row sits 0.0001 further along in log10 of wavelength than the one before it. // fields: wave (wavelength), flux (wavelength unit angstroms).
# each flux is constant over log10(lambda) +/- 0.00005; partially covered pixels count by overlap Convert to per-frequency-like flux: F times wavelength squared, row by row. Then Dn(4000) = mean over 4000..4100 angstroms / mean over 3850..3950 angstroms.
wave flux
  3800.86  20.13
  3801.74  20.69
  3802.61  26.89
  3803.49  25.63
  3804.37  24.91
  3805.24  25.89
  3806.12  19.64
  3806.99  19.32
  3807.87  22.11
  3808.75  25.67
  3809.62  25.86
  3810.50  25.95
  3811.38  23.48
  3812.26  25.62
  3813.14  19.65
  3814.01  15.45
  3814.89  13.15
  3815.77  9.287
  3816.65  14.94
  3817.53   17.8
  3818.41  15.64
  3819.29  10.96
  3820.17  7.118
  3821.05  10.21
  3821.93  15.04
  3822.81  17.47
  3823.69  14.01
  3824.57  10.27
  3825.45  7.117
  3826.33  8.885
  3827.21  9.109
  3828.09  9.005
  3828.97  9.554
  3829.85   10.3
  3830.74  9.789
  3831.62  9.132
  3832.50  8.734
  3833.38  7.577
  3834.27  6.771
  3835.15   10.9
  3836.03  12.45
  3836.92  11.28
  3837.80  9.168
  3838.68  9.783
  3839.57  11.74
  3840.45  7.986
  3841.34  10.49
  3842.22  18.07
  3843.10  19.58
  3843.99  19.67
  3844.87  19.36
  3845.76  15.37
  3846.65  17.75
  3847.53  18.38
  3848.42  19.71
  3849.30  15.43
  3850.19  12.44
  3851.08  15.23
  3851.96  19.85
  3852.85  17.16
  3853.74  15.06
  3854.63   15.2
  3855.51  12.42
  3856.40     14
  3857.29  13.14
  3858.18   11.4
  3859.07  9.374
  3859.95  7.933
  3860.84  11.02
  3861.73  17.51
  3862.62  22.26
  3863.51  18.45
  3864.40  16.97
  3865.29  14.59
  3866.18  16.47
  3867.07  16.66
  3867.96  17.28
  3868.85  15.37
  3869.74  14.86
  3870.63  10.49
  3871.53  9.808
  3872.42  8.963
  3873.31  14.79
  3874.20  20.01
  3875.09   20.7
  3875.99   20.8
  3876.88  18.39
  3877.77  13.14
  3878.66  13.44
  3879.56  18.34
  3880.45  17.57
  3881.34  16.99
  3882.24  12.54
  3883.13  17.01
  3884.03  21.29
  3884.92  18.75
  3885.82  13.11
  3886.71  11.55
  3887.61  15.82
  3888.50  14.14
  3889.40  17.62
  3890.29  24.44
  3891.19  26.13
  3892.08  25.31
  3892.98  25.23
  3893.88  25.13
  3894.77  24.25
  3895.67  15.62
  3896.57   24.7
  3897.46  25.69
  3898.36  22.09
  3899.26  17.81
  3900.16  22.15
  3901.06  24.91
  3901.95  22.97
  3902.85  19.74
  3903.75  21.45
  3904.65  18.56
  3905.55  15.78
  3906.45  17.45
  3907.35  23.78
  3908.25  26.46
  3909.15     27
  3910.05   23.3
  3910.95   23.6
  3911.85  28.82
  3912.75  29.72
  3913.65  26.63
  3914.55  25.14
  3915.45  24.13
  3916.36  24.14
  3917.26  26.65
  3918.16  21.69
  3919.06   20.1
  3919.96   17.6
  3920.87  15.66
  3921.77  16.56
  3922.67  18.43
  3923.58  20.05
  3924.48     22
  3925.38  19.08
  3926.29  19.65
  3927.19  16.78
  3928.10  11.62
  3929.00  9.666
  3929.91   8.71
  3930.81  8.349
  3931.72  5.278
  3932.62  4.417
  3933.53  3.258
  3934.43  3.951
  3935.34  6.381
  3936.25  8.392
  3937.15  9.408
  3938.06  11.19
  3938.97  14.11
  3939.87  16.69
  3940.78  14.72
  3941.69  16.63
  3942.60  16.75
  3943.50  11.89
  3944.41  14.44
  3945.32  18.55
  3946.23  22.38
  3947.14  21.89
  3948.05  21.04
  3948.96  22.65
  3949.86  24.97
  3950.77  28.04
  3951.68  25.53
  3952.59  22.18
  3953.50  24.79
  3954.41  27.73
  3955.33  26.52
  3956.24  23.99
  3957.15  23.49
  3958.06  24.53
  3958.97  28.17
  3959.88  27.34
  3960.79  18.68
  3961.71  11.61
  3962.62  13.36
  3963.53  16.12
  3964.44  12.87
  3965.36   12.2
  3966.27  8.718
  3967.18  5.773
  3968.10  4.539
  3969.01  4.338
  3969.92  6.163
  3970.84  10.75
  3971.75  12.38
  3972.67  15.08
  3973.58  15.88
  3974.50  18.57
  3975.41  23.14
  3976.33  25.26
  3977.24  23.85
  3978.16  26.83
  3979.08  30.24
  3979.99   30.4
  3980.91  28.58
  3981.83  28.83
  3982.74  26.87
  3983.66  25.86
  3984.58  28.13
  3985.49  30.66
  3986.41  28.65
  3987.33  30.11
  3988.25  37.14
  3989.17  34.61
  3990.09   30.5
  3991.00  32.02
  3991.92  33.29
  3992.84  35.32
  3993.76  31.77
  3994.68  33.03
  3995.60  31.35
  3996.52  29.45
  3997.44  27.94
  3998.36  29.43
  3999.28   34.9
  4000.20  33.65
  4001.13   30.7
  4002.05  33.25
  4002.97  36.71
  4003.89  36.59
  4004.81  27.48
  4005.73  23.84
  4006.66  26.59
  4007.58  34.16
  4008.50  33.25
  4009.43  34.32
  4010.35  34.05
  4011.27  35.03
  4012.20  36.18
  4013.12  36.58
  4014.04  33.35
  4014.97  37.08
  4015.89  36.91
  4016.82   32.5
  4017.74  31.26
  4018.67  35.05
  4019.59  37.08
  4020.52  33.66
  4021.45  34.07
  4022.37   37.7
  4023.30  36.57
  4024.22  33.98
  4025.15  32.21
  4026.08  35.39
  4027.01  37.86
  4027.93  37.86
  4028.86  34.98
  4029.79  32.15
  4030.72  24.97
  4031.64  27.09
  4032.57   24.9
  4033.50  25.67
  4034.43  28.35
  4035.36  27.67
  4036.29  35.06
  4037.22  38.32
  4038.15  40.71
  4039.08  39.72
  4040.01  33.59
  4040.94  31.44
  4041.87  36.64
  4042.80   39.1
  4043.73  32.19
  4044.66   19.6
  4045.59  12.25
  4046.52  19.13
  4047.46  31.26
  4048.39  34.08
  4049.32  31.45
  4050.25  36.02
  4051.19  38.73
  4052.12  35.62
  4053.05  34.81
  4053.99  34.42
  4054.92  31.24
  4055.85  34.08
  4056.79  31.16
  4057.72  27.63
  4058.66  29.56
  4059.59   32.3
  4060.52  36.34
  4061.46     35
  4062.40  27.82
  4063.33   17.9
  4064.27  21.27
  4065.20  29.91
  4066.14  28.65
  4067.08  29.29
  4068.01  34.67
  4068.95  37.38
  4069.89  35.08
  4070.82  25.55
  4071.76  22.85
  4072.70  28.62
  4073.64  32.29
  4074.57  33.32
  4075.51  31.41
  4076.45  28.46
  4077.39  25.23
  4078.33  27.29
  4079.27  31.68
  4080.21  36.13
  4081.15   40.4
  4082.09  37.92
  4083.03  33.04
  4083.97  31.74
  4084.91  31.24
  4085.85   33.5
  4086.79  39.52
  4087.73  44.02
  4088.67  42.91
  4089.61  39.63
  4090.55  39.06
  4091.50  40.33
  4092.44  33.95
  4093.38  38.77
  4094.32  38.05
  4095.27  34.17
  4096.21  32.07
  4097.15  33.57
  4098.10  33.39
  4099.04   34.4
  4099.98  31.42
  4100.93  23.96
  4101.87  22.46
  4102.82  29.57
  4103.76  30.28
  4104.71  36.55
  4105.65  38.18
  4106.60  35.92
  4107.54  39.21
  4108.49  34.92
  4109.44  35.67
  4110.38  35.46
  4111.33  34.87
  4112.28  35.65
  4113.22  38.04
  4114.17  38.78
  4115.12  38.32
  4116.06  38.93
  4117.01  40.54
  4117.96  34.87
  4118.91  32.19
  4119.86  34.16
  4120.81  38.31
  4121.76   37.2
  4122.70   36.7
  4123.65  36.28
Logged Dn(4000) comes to 2.0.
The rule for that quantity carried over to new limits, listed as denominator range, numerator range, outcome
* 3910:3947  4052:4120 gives 2.20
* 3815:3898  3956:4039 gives 2.01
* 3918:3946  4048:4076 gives 2.46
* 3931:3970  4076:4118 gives 2.35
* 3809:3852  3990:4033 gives 2.60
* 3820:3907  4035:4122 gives 2.36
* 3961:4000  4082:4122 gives 1.61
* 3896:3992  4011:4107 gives 1.73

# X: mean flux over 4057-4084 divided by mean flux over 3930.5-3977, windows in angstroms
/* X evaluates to 1.91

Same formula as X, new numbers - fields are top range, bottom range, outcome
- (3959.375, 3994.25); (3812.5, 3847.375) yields 1.77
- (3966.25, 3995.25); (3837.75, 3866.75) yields 1.59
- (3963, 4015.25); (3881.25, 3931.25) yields 1.31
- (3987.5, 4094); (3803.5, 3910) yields 1.98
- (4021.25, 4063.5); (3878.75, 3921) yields 1.51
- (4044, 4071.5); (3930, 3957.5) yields 1.82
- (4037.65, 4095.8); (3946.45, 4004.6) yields 1.33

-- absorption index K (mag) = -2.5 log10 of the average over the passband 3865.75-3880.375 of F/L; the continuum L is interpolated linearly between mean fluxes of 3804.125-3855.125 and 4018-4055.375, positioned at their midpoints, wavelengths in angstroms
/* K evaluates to 0.19 mag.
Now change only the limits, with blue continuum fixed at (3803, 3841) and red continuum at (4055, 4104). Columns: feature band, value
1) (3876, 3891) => 0.12 mag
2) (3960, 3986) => 0.33 mag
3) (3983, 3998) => -0.19 mag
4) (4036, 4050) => -0.07 mag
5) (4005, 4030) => -0.21 mag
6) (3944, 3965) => 0.09 mag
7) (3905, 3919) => -0.16 mag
